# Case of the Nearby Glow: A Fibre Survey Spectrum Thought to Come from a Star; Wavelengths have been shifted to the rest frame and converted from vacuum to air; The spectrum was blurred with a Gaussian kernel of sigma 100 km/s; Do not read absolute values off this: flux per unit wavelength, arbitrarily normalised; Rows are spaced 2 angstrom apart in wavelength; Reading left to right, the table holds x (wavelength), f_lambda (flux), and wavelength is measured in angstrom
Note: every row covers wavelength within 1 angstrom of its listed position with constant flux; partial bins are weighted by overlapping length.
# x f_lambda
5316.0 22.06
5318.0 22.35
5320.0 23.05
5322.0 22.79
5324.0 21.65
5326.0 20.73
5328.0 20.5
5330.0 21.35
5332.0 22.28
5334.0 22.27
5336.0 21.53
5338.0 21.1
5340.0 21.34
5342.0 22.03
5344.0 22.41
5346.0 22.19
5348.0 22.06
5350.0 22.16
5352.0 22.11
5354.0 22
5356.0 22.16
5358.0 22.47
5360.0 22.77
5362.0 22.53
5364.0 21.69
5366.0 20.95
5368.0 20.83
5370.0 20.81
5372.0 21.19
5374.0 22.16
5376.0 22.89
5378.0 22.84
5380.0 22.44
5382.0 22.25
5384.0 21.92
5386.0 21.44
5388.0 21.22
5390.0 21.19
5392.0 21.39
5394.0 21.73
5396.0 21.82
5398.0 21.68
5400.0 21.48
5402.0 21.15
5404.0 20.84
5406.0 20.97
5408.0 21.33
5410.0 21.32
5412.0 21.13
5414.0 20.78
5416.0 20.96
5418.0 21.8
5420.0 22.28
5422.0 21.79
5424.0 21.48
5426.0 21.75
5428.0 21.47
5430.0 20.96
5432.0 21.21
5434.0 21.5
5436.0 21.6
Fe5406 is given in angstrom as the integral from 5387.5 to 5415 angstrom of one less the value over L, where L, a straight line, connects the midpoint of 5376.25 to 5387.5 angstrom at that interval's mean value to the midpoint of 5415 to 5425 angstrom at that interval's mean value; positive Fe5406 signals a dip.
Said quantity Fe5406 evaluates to 0.8 angstrom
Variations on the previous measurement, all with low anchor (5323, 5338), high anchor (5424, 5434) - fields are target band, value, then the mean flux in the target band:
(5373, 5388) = -0.56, 22.2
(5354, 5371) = -0.29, 21.8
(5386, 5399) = -0.06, 21.5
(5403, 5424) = 0.06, 21.3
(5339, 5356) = -0.48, 22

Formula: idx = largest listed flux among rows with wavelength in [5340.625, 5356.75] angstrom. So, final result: 22.41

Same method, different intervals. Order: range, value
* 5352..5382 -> 22.89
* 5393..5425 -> 22.28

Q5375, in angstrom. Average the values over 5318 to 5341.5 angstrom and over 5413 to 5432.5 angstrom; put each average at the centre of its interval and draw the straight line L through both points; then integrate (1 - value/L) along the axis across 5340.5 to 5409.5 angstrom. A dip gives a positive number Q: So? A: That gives -0.63 angstrom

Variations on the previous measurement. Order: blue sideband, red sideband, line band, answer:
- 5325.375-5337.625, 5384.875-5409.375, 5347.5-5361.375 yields -0.5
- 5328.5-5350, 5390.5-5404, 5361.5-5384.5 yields -0.2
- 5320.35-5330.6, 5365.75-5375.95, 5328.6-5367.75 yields -0.9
